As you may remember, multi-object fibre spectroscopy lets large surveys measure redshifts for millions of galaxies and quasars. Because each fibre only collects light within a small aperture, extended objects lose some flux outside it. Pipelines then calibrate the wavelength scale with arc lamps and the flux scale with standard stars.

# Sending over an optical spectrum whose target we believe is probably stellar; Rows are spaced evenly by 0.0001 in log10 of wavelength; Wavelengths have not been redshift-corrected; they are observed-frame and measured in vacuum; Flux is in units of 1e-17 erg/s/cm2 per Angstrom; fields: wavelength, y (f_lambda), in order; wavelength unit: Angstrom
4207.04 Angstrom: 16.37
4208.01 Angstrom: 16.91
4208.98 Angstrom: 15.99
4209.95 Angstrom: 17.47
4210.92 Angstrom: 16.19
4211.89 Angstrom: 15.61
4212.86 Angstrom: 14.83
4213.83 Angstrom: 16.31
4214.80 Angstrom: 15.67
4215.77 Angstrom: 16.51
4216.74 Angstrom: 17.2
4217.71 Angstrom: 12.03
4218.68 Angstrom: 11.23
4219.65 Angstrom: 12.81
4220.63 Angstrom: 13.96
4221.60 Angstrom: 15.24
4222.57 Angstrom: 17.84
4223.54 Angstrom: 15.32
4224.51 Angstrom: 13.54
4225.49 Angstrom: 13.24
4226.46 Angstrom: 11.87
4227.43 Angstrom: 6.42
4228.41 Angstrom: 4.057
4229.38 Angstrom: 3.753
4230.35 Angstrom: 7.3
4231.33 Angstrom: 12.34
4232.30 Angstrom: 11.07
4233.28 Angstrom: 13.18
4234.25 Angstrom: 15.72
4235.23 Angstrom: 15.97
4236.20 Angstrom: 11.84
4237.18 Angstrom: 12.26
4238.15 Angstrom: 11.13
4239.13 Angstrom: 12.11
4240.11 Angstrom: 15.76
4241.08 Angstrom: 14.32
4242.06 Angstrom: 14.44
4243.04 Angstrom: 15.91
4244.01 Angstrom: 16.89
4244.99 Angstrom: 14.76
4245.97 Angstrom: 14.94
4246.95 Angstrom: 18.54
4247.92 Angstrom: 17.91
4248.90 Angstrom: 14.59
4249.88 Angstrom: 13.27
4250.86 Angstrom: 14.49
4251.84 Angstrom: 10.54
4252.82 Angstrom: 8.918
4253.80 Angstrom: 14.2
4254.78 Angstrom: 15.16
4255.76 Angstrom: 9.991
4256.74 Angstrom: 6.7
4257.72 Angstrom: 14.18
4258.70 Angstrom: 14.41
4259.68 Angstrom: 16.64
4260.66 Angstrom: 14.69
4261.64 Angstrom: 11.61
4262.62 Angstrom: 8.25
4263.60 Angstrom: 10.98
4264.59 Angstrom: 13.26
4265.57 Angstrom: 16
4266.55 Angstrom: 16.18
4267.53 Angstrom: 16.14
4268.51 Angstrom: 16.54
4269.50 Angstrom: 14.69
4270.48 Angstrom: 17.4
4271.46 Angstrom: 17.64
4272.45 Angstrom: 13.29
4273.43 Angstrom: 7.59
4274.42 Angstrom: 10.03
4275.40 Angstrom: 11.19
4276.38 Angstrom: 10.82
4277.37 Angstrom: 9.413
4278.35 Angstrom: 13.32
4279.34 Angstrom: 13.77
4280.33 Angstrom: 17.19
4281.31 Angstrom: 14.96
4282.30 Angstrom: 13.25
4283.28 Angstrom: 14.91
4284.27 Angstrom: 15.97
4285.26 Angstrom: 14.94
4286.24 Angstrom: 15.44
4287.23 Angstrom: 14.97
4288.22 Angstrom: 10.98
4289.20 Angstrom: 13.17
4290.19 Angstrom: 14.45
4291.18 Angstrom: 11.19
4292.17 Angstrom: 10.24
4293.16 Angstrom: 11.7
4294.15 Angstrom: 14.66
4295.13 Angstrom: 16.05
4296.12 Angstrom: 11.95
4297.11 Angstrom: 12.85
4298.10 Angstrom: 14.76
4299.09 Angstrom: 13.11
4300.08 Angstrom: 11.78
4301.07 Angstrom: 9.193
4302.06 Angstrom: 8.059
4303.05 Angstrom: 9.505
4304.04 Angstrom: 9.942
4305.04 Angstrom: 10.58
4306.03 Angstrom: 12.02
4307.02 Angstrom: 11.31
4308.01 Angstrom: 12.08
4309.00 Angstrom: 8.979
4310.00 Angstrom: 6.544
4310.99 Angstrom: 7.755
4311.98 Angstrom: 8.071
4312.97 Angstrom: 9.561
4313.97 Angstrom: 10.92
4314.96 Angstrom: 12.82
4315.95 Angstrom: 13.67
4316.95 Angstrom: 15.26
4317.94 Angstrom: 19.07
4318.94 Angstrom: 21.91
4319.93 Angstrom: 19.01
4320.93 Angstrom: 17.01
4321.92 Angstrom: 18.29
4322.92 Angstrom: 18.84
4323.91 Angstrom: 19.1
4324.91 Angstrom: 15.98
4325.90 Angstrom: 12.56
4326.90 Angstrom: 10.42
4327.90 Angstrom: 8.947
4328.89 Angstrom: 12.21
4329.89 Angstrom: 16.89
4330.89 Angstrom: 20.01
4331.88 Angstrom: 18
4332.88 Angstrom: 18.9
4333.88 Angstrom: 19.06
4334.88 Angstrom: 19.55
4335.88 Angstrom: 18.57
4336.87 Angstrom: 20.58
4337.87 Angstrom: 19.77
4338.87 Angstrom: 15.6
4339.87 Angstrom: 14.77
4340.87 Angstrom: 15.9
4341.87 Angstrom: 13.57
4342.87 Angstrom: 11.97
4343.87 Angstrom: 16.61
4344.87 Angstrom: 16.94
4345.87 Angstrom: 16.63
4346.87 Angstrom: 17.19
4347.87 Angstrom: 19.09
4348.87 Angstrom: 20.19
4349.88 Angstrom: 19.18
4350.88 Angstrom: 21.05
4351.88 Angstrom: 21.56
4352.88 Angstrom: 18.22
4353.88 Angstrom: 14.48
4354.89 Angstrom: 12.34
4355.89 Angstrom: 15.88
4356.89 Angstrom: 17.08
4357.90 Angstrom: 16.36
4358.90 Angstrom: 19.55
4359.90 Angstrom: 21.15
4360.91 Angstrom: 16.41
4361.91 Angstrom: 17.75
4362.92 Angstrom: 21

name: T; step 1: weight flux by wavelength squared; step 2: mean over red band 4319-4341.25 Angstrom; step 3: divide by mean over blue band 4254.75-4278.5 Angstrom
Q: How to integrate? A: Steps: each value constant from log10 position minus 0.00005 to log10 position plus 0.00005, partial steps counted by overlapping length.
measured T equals 1.3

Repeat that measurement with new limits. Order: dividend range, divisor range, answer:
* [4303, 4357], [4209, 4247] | 1.19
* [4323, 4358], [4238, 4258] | 1.27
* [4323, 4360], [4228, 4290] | 1.32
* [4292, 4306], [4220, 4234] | 1.06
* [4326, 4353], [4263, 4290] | 1.27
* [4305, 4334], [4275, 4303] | 1.11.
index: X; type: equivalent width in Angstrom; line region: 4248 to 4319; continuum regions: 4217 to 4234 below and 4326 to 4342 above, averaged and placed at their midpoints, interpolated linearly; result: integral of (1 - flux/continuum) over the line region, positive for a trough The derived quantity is 6.6 Angstrom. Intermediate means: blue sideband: 11.6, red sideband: 16.4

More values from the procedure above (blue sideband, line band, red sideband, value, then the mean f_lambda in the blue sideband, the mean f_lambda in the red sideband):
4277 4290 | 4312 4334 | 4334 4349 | 0.74 Angstrom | 14.1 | 17.1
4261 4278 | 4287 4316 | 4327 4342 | 6.72 Angstrom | 13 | 16.7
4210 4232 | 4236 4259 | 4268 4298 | -0.81 Angstrom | 13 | 13.5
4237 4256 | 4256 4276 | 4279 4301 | 0.83 Angstrom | 14.1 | 13.7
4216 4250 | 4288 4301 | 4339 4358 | 2.03 Angstrom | 13.2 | 16.8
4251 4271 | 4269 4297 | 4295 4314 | -3.35 Angstrom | 13.4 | 10.6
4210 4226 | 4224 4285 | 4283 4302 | 3.96 Angstrom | 14.9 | 13.1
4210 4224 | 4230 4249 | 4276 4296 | 0.66 Angstrom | 15.1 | 13.6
